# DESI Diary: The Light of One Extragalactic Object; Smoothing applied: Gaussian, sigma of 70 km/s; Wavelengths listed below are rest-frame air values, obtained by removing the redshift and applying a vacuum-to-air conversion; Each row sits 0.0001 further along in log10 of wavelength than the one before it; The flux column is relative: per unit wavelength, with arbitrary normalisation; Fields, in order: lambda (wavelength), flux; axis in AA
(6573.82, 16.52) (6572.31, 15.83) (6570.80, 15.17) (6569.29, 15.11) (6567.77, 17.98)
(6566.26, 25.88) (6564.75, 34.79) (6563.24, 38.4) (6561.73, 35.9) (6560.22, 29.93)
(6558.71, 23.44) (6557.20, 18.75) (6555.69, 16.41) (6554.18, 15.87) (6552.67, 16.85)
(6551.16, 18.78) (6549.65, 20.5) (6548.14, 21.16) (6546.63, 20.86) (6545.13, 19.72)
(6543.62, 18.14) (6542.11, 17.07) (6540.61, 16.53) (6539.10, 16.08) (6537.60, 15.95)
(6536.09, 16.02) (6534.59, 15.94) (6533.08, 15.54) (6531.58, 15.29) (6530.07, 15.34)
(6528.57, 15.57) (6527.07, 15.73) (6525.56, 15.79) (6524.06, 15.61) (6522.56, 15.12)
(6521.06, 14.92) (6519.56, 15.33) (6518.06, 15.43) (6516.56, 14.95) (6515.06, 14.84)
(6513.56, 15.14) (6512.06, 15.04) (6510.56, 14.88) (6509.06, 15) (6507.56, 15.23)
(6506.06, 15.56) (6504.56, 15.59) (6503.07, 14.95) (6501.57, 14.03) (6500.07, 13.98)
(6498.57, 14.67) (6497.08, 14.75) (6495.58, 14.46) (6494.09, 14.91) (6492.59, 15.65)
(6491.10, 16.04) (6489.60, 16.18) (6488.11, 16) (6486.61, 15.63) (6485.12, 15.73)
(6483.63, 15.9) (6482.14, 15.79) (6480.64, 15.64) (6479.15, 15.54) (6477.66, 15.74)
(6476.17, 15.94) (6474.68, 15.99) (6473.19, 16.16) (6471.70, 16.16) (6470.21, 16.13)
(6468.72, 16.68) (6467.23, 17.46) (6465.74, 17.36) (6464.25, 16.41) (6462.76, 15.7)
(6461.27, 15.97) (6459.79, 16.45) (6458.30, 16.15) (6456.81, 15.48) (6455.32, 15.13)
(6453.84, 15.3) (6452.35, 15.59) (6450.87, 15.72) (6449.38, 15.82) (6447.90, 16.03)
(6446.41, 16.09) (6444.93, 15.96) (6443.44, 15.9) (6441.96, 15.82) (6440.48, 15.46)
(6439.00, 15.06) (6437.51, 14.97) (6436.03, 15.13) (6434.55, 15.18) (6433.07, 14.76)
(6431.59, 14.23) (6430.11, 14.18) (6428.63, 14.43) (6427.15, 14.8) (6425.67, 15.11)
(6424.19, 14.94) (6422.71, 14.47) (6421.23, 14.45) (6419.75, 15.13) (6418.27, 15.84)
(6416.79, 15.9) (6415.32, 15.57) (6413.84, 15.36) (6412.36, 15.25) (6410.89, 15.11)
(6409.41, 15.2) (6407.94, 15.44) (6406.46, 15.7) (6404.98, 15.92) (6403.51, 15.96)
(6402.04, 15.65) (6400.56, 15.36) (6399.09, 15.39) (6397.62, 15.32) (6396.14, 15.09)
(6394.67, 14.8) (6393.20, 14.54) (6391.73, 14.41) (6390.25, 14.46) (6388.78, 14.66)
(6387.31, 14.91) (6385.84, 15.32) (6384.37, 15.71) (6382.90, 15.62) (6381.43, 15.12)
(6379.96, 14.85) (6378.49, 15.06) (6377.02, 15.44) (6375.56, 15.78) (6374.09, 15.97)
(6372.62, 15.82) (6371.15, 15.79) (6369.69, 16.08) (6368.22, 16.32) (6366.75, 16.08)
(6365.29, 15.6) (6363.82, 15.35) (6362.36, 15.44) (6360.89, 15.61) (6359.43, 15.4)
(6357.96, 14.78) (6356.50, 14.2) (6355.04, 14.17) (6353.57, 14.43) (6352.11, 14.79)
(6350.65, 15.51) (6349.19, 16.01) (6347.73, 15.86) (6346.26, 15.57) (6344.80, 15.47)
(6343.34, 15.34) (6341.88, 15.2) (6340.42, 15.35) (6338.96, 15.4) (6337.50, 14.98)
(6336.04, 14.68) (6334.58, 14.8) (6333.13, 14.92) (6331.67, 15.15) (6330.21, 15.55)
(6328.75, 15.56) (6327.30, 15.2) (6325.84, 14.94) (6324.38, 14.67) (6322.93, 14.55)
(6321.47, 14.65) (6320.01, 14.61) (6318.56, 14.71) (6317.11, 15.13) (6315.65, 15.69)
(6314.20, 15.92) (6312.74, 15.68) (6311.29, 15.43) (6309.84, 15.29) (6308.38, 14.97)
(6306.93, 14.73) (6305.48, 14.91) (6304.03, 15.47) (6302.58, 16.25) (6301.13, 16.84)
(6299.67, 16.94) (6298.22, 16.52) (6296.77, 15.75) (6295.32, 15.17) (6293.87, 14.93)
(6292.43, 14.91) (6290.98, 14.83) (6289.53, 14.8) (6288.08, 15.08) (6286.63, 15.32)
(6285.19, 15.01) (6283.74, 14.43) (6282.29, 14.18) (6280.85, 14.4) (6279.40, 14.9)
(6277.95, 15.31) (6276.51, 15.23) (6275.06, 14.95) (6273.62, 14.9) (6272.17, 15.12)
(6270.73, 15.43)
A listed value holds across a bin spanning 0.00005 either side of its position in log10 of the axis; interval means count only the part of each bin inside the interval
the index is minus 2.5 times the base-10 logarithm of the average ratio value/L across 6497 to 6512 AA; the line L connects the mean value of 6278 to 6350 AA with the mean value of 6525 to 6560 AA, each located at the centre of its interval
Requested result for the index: 0.16 mag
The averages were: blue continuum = 15.2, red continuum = 17.6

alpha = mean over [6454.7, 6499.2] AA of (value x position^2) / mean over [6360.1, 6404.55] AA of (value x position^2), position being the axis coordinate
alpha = 1.06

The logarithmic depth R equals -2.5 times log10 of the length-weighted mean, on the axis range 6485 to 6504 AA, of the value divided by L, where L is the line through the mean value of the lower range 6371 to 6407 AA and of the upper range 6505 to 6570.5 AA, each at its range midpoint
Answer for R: 0.161 mag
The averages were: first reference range 15.3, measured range 15.1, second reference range 18.5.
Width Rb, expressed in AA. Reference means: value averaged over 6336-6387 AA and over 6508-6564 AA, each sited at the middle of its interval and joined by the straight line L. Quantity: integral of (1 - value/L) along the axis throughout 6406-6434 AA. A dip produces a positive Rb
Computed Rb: 2.17 AA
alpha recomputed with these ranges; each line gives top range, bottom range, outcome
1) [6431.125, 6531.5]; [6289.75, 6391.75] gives 1.06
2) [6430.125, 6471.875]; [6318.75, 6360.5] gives 1.08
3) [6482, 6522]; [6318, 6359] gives 1.06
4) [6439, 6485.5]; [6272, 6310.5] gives 1.11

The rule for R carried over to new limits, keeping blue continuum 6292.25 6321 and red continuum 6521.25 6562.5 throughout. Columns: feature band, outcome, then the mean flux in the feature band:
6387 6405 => 0.104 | 15.1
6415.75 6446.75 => 0.129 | 15.1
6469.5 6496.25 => 0.124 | 15.8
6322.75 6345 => 0.050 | 15.1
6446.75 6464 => 0.102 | 15.8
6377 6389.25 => 0.087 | 15.2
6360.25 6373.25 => 0.031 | 15.8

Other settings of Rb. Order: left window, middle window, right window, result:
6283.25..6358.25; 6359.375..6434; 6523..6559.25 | 3.1 AA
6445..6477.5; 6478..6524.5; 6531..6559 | 4.5 AA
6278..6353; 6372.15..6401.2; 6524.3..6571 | 2.6 AA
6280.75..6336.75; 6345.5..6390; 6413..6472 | 0.0 AA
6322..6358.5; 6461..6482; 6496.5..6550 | -0.6 AA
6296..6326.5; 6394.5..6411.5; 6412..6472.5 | 0.1 AA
